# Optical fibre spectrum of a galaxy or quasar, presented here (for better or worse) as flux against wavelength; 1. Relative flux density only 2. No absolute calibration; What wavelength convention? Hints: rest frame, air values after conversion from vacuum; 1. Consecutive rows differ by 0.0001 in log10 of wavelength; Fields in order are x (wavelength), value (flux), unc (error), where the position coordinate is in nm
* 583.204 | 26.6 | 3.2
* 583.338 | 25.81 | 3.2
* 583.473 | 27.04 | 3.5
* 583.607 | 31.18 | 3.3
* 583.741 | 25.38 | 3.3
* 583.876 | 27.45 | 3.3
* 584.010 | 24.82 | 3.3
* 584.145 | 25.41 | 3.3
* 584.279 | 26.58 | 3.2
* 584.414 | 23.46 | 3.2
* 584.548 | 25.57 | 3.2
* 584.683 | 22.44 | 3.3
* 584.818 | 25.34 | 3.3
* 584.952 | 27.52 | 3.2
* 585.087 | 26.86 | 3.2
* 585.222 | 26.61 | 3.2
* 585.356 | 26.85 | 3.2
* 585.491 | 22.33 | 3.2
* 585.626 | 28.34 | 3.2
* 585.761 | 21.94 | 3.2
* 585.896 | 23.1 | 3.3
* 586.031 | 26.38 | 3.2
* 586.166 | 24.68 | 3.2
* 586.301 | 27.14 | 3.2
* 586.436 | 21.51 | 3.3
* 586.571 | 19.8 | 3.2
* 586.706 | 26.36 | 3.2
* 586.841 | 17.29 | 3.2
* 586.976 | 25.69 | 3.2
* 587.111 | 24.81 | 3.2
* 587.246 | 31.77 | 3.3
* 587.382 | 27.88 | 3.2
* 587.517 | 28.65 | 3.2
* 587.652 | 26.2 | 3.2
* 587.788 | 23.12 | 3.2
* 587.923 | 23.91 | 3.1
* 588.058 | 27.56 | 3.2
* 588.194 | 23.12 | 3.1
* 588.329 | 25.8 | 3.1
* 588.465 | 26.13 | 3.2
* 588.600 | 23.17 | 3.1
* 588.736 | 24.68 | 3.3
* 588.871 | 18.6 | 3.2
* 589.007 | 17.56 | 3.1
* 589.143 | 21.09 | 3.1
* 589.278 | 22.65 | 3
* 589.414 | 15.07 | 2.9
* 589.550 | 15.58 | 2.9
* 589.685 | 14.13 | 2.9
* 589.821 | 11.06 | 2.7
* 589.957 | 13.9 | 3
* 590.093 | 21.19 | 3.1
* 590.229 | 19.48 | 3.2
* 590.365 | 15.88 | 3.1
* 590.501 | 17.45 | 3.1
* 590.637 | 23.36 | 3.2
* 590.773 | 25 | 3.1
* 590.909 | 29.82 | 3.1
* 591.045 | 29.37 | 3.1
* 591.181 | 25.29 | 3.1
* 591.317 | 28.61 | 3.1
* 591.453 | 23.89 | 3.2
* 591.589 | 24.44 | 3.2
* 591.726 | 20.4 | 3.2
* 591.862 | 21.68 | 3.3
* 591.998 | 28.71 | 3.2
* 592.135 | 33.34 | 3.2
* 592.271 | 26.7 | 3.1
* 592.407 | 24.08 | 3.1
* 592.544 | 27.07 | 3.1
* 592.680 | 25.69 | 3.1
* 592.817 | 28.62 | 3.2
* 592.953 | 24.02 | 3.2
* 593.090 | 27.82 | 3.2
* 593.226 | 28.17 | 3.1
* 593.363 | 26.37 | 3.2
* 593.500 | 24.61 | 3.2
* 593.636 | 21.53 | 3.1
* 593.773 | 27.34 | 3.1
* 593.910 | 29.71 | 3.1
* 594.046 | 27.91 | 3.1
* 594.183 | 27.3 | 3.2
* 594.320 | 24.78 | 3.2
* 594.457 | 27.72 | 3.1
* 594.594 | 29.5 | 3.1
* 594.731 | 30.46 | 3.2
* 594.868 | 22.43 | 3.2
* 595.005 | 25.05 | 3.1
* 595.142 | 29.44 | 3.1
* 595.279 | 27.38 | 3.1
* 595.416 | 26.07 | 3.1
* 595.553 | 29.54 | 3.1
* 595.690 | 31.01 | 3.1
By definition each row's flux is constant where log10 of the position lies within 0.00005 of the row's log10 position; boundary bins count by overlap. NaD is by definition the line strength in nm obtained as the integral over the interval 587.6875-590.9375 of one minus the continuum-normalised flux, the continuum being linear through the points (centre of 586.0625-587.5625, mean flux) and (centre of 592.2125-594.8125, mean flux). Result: 0.62 nm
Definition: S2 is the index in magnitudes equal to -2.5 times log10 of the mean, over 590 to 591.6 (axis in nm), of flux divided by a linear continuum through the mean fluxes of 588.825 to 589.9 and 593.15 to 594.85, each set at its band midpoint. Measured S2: -0.17 mag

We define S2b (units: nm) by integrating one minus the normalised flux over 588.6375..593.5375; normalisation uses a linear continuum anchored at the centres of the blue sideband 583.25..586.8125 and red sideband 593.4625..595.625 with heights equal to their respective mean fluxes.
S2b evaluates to 0.64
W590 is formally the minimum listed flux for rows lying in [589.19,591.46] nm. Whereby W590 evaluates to 11.06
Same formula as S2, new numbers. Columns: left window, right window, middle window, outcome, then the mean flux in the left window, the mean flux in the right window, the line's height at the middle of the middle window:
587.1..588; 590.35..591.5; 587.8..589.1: 0.13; 26.7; 24.7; 26.2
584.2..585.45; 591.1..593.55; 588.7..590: 0.44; 25.6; 26.1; 25.9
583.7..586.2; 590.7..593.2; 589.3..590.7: 0.47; 25.3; 26.4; 26.1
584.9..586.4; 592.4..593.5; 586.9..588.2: -0.03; 25.5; 26.5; 25.8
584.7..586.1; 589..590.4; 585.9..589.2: -0.15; 25.4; 17.1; 21.2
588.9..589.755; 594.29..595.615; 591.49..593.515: -0.13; 17.7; 27.3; 23.1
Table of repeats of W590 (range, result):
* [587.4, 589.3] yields 17.56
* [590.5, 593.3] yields 17.45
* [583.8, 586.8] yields 19.8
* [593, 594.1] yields 21.53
